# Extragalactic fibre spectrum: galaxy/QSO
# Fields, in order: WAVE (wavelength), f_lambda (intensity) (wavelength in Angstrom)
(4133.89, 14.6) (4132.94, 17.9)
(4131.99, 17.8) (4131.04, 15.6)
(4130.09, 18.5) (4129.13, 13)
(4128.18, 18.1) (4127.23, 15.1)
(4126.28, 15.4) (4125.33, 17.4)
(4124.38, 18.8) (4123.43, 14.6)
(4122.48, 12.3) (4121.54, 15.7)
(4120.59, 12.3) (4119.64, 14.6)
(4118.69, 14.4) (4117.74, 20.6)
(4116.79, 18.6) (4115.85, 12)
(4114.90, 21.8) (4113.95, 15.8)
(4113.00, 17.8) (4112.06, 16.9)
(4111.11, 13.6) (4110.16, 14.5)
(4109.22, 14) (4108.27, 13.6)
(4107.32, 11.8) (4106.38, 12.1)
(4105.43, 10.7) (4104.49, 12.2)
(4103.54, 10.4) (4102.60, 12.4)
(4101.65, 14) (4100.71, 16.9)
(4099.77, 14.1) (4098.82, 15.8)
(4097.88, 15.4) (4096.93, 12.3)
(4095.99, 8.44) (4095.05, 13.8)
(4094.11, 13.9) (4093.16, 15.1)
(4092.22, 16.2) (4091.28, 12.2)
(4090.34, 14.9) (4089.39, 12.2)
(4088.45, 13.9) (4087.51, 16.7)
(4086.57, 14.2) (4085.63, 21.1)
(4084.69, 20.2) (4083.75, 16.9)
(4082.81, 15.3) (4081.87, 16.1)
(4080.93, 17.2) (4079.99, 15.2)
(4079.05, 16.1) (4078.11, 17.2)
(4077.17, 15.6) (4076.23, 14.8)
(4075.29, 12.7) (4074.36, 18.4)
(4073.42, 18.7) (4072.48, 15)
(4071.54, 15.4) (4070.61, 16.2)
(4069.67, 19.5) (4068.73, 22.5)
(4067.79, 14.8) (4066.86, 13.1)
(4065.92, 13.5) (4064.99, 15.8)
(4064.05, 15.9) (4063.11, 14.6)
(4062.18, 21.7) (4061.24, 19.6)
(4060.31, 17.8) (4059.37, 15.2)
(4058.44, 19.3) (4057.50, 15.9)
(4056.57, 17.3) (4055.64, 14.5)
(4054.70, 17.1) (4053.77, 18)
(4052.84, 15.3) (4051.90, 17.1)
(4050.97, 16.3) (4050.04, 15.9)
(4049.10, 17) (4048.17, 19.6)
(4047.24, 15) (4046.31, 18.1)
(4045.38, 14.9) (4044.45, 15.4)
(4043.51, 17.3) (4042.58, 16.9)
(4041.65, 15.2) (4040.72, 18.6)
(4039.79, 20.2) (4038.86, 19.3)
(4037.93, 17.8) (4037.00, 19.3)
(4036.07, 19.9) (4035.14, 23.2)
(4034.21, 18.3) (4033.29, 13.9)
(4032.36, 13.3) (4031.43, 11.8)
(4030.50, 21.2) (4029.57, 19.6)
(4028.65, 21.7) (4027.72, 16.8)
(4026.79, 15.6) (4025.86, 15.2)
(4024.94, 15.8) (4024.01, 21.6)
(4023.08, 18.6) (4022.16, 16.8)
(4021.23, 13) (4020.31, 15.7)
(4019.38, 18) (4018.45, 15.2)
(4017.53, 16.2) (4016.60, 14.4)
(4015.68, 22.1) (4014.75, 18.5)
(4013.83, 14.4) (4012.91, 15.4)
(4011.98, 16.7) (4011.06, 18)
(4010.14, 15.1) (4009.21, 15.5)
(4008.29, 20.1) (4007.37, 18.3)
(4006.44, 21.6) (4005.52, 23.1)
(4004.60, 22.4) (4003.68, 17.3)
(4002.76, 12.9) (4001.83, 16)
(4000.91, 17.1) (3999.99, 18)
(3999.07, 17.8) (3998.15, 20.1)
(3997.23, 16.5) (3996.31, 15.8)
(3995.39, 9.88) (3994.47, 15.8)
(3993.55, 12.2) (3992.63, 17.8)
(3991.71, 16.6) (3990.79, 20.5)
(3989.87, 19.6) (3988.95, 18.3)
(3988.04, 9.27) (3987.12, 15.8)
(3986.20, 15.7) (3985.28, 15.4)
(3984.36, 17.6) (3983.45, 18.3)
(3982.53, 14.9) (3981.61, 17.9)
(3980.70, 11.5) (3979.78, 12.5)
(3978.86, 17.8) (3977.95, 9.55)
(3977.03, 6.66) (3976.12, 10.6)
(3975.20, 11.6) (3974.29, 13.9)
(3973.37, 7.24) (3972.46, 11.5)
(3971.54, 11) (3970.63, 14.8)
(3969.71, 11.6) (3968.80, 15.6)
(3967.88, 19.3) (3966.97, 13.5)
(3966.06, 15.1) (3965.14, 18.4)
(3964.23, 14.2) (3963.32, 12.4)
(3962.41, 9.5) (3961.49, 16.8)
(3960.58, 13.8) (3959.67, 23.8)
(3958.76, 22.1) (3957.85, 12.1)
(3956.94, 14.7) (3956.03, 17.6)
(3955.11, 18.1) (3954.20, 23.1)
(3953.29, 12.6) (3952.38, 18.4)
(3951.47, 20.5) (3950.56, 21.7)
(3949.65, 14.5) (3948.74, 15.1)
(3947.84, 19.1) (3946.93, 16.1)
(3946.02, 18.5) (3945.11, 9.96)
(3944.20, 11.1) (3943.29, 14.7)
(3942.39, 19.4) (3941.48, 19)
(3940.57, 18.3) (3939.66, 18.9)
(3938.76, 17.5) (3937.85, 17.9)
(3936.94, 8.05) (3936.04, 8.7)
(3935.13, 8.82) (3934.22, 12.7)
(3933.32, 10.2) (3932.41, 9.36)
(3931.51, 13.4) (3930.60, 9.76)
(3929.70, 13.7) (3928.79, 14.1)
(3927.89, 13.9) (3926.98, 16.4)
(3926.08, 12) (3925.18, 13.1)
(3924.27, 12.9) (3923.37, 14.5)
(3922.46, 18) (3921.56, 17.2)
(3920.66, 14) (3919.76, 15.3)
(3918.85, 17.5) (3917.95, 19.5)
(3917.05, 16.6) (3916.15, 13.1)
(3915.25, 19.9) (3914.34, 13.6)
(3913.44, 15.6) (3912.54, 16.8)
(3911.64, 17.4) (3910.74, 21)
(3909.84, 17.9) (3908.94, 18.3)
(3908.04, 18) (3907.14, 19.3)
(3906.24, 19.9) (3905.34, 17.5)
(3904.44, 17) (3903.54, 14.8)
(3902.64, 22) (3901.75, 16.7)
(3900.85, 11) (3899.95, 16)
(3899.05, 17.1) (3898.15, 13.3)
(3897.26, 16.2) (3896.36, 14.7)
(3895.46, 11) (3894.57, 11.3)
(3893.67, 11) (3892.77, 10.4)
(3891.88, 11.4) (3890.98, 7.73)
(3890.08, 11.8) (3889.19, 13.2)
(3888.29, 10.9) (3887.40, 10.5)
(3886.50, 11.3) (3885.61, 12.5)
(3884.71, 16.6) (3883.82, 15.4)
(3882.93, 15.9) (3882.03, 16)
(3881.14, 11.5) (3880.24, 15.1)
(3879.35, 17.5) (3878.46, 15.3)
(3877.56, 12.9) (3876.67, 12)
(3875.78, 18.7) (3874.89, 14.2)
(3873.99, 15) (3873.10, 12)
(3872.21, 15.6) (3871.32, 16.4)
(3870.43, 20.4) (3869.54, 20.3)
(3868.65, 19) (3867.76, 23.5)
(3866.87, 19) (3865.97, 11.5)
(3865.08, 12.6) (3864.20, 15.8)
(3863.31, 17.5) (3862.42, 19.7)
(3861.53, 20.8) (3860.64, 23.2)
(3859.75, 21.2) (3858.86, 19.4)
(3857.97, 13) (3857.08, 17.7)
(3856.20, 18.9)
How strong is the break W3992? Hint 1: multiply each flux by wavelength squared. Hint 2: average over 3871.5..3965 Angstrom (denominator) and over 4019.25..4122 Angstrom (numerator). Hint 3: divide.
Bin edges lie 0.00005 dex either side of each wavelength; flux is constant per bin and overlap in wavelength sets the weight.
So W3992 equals 1.15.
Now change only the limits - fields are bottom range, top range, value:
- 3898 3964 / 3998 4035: 1.15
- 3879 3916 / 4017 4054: 1.23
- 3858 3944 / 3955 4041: 1.11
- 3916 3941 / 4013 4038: 1.29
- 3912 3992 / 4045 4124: 1.11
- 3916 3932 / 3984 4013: 1.20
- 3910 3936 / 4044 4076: 1.22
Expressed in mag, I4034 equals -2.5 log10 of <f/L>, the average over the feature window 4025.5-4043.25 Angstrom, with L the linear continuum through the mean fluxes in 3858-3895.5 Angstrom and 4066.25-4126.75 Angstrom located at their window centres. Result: -0.17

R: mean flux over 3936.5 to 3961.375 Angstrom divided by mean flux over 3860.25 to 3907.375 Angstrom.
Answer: 1.11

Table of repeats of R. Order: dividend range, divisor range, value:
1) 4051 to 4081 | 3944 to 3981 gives 1.12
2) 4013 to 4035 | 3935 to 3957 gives 1.04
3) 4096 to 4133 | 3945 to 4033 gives 0.93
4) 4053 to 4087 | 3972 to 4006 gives 1.09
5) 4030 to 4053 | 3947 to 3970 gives 1.04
